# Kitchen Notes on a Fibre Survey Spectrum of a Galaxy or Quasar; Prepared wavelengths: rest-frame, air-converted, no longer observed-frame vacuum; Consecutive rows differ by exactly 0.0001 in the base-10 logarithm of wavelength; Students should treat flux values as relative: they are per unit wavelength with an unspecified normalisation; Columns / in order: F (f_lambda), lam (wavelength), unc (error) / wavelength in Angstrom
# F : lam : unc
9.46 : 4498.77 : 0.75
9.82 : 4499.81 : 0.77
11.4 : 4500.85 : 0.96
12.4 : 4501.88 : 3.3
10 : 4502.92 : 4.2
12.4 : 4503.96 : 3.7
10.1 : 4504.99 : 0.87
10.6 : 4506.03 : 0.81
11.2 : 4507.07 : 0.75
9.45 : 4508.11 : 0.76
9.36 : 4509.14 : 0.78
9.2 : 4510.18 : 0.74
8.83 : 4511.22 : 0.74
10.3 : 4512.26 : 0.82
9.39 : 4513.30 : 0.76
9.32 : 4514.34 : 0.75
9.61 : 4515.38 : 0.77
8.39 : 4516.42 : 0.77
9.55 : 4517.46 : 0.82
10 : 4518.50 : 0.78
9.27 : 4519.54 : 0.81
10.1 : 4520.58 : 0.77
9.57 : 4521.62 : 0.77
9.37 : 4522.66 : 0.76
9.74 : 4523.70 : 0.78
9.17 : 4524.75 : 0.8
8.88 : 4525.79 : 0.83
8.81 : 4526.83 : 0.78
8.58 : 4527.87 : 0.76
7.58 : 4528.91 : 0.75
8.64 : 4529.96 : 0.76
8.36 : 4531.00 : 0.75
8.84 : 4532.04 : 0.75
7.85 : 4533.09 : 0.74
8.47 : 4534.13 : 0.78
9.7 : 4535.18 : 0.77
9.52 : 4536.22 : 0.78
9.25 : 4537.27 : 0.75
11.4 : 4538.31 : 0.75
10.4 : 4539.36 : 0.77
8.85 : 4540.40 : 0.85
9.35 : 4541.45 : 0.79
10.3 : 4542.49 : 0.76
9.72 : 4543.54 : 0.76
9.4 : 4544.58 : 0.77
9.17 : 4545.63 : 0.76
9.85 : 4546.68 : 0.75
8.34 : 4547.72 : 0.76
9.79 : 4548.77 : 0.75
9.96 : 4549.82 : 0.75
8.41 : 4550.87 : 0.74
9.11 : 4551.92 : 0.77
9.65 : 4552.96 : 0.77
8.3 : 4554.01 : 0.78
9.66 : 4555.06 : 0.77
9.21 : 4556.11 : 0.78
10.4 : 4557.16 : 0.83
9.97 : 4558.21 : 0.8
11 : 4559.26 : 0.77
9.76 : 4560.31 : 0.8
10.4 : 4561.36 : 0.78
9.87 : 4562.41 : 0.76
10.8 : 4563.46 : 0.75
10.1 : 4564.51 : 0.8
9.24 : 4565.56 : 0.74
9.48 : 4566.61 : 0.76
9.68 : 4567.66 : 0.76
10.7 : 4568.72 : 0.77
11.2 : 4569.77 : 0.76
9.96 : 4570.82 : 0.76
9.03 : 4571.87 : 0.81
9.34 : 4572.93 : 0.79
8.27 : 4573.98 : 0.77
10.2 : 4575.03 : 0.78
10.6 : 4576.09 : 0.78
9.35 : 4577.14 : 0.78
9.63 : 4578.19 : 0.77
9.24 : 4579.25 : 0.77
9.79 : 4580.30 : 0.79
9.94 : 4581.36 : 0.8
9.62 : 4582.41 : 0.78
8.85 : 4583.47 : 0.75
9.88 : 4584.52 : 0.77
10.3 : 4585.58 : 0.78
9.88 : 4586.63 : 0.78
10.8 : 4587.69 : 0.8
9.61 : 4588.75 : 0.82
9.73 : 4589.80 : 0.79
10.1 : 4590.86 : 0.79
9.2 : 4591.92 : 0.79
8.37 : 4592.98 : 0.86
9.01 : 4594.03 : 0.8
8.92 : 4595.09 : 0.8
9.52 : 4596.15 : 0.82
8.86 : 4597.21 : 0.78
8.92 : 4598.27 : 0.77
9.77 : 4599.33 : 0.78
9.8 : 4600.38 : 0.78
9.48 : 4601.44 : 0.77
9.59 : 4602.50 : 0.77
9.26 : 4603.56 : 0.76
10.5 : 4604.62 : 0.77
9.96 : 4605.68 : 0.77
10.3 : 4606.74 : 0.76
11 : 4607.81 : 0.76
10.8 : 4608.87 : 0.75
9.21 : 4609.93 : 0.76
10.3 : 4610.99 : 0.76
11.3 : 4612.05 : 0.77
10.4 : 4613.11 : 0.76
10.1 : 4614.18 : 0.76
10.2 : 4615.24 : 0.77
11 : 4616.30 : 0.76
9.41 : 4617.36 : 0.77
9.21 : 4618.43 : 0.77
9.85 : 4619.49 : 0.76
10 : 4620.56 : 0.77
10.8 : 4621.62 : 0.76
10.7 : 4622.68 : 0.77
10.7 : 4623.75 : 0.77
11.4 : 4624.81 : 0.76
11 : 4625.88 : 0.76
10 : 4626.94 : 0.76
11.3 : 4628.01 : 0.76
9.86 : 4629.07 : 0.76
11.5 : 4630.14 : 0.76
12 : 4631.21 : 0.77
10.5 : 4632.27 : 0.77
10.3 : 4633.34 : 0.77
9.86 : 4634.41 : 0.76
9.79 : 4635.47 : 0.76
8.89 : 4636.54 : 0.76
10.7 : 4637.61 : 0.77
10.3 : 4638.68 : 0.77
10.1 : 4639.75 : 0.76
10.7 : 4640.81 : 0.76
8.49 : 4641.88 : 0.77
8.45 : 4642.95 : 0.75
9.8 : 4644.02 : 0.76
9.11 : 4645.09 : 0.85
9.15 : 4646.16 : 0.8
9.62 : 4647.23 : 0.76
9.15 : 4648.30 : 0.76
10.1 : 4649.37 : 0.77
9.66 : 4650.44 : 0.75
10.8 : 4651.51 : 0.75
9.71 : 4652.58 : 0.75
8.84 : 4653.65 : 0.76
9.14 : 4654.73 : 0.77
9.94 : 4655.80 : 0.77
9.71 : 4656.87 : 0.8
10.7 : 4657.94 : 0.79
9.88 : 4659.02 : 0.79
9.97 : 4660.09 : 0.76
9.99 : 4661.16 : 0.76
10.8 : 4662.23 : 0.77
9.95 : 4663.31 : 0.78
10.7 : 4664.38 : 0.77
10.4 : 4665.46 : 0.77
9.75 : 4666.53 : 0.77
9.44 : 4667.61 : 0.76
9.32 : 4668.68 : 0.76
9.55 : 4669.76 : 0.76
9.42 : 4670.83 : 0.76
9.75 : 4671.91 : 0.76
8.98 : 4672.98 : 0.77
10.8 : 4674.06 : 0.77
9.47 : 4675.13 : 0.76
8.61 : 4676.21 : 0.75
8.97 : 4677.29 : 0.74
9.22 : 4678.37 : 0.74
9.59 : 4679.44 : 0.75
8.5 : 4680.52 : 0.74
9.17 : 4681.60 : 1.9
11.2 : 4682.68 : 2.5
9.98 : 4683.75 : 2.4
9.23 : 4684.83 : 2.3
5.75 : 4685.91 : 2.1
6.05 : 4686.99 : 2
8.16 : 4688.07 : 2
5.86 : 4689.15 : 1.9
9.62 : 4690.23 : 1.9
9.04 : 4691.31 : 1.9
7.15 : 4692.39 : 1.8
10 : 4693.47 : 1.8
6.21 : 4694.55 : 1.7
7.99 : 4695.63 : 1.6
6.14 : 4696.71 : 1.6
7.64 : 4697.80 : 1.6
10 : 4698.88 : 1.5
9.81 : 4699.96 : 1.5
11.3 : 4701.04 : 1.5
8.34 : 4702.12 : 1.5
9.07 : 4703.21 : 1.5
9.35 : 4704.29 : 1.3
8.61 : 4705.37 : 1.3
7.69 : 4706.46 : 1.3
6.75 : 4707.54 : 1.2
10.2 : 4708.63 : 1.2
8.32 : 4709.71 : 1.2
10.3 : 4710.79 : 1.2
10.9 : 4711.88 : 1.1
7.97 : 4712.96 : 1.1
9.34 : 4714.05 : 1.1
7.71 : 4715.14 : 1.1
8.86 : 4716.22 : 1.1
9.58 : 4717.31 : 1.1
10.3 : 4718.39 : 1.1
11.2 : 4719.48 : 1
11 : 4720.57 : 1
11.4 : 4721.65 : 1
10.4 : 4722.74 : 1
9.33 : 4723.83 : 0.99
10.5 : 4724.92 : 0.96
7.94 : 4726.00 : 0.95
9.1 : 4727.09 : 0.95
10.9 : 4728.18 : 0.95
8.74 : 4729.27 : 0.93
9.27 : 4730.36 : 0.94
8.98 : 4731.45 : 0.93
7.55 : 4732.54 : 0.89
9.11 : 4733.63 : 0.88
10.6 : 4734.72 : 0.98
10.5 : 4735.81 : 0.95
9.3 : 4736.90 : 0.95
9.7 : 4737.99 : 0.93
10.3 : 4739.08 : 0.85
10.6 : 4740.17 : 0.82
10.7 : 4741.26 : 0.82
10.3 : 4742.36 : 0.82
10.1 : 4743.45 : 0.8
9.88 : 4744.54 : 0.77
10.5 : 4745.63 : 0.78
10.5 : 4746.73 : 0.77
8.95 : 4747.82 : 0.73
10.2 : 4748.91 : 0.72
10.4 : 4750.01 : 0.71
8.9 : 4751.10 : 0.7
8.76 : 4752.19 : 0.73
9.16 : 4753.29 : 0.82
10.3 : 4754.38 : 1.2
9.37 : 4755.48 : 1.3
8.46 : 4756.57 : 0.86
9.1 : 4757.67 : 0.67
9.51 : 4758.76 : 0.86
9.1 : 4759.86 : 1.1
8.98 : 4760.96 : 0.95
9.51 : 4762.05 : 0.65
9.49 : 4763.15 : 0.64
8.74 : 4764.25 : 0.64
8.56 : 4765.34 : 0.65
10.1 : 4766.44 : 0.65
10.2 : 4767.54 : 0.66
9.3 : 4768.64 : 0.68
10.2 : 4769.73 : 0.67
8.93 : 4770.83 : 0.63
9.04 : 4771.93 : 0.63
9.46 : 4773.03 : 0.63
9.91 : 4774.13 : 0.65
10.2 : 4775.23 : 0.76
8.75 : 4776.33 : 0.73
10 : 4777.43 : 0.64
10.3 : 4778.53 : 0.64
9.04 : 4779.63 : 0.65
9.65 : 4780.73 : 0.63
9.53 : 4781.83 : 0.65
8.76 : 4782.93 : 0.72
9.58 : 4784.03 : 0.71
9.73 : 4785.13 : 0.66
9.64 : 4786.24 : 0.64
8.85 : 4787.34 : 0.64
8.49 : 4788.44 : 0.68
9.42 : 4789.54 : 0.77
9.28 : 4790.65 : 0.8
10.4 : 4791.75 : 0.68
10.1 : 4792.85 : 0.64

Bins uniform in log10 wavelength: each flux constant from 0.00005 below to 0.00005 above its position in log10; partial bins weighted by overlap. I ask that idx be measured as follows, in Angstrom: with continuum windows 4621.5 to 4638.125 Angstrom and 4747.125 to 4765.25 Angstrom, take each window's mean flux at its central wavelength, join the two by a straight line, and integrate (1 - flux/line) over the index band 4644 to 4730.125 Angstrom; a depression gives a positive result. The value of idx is 6.2 Angstrom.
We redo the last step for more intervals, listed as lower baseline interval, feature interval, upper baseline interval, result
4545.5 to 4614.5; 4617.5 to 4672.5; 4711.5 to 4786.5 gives -1.8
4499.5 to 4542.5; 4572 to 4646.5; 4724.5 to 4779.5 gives -2.6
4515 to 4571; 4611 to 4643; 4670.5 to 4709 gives -4.5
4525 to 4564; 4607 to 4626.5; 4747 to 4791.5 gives -2.1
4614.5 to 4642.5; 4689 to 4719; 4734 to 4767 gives 3.5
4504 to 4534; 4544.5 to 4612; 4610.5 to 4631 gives 2.0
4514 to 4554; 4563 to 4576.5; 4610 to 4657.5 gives -0.5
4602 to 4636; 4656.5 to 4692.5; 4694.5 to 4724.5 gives 1.4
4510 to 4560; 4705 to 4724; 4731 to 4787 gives 0.2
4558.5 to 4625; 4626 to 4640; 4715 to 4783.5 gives -0.8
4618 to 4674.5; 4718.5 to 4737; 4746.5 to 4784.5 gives -0.3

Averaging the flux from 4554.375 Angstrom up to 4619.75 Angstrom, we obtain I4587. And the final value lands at 9.83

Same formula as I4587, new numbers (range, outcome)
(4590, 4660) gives 9.95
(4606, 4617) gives 10.4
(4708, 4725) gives 9.8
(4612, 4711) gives 9.51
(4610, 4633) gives 10.5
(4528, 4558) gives 9.26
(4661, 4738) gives 9.19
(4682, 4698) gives 8.02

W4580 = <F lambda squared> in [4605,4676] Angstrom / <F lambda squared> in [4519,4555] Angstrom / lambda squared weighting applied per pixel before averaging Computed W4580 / 1.1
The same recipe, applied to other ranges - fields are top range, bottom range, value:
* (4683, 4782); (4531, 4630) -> 1.01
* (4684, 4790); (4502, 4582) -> 1.05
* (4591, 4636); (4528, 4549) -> 1.13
